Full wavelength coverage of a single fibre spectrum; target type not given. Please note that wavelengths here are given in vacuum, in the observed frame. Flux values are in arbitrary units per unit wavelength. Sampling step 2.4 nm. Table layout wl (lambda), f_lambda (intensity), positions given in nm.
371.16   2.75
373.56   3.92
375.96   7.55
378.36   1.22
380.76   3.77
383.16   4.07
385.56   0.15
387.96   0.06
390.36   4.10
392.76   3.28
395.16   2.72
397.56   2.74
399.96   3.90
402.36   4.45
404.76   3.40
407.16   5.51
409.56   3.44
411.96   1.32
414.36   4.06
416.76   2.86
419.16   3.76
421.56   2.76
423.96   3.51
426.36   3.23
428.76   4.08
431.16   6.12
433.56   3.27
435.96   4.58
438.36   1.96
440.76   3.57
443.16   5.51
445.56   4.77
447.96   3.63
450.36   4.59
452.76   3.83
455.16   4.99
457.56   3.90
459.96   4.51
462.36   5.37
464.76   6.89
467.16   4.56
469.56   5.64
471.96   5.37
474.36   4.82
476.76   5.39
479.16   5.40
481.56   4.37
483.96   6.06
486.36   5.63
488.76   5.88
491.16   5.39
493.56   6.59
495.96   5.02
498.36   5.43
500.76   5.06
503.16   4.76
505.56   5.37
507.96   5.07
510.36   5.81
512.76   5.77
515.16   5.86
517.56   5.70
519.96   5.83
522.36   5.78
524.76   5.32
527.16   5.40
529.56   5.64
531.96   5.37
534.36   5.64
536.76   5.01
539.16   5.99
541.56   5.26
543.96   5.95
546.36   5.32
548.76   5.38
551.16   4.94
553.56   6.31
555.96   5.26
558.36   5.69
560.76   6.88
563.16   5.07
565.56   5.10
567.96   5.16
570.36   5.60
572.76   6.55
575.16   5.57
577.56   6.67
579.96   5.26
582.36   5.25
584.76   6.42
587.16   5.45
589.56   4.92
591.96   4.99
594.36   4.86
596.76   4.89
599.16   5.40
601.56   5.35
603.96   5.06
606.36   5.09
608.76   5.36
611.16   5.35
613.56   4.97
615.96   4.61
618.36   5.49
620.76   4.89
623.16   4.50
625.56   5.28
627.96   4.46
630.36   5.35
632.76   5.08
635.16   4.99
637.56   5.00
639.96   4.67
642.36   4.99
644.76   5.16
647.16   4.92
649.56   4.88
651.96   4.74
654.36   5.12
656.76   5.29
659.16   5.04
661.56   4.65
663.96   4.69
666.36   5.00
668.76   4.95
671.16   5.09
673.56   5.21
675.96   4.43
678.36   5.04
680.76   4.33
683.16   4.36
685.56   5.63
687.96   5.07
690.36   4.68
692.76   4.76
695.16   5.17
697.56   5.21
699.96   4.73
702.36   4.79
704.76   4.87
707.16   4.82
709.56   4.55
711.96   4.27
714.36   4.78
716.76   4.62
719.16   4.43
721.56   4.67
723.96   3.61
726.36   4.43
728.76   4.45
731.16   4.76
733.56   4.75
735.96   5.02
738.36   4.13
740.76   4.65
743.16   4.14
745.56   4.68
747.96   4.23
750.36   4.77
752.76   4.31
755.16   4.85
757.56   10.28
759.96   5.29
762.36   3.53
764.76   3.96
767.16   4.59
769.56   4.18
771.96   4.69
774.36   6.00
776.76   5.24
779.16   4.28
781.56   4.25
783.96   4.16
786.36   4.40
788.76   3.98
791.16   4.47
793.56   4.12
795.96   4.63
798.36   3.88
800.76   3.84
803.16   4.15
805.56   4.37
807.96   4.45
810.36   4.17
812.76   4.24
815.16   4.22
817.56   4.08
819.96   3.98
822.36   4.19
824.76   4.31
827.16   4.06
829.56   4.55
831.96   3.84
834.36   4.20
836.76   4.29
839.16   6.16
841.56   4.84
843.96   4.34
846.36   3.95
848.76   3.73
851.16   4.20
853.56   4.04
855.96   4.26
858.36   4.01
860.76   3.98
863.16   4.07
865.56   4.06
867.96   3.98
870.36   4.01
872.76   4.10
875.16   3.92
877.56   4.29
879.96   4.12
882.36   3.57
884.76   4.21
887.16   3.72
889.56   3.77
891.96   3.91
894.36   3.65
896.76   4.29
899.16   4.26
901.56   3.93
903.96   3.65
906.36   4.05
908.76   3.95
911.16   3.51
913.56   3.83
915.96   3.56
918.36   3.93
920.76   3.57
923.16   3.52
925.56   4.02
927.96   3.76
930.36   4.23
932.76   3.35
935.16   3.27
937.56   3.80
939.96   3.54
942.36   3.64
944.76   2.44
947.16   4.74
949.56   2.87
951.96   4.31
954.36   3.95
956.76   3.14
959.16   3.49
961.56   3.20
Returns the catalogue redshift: 0.154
